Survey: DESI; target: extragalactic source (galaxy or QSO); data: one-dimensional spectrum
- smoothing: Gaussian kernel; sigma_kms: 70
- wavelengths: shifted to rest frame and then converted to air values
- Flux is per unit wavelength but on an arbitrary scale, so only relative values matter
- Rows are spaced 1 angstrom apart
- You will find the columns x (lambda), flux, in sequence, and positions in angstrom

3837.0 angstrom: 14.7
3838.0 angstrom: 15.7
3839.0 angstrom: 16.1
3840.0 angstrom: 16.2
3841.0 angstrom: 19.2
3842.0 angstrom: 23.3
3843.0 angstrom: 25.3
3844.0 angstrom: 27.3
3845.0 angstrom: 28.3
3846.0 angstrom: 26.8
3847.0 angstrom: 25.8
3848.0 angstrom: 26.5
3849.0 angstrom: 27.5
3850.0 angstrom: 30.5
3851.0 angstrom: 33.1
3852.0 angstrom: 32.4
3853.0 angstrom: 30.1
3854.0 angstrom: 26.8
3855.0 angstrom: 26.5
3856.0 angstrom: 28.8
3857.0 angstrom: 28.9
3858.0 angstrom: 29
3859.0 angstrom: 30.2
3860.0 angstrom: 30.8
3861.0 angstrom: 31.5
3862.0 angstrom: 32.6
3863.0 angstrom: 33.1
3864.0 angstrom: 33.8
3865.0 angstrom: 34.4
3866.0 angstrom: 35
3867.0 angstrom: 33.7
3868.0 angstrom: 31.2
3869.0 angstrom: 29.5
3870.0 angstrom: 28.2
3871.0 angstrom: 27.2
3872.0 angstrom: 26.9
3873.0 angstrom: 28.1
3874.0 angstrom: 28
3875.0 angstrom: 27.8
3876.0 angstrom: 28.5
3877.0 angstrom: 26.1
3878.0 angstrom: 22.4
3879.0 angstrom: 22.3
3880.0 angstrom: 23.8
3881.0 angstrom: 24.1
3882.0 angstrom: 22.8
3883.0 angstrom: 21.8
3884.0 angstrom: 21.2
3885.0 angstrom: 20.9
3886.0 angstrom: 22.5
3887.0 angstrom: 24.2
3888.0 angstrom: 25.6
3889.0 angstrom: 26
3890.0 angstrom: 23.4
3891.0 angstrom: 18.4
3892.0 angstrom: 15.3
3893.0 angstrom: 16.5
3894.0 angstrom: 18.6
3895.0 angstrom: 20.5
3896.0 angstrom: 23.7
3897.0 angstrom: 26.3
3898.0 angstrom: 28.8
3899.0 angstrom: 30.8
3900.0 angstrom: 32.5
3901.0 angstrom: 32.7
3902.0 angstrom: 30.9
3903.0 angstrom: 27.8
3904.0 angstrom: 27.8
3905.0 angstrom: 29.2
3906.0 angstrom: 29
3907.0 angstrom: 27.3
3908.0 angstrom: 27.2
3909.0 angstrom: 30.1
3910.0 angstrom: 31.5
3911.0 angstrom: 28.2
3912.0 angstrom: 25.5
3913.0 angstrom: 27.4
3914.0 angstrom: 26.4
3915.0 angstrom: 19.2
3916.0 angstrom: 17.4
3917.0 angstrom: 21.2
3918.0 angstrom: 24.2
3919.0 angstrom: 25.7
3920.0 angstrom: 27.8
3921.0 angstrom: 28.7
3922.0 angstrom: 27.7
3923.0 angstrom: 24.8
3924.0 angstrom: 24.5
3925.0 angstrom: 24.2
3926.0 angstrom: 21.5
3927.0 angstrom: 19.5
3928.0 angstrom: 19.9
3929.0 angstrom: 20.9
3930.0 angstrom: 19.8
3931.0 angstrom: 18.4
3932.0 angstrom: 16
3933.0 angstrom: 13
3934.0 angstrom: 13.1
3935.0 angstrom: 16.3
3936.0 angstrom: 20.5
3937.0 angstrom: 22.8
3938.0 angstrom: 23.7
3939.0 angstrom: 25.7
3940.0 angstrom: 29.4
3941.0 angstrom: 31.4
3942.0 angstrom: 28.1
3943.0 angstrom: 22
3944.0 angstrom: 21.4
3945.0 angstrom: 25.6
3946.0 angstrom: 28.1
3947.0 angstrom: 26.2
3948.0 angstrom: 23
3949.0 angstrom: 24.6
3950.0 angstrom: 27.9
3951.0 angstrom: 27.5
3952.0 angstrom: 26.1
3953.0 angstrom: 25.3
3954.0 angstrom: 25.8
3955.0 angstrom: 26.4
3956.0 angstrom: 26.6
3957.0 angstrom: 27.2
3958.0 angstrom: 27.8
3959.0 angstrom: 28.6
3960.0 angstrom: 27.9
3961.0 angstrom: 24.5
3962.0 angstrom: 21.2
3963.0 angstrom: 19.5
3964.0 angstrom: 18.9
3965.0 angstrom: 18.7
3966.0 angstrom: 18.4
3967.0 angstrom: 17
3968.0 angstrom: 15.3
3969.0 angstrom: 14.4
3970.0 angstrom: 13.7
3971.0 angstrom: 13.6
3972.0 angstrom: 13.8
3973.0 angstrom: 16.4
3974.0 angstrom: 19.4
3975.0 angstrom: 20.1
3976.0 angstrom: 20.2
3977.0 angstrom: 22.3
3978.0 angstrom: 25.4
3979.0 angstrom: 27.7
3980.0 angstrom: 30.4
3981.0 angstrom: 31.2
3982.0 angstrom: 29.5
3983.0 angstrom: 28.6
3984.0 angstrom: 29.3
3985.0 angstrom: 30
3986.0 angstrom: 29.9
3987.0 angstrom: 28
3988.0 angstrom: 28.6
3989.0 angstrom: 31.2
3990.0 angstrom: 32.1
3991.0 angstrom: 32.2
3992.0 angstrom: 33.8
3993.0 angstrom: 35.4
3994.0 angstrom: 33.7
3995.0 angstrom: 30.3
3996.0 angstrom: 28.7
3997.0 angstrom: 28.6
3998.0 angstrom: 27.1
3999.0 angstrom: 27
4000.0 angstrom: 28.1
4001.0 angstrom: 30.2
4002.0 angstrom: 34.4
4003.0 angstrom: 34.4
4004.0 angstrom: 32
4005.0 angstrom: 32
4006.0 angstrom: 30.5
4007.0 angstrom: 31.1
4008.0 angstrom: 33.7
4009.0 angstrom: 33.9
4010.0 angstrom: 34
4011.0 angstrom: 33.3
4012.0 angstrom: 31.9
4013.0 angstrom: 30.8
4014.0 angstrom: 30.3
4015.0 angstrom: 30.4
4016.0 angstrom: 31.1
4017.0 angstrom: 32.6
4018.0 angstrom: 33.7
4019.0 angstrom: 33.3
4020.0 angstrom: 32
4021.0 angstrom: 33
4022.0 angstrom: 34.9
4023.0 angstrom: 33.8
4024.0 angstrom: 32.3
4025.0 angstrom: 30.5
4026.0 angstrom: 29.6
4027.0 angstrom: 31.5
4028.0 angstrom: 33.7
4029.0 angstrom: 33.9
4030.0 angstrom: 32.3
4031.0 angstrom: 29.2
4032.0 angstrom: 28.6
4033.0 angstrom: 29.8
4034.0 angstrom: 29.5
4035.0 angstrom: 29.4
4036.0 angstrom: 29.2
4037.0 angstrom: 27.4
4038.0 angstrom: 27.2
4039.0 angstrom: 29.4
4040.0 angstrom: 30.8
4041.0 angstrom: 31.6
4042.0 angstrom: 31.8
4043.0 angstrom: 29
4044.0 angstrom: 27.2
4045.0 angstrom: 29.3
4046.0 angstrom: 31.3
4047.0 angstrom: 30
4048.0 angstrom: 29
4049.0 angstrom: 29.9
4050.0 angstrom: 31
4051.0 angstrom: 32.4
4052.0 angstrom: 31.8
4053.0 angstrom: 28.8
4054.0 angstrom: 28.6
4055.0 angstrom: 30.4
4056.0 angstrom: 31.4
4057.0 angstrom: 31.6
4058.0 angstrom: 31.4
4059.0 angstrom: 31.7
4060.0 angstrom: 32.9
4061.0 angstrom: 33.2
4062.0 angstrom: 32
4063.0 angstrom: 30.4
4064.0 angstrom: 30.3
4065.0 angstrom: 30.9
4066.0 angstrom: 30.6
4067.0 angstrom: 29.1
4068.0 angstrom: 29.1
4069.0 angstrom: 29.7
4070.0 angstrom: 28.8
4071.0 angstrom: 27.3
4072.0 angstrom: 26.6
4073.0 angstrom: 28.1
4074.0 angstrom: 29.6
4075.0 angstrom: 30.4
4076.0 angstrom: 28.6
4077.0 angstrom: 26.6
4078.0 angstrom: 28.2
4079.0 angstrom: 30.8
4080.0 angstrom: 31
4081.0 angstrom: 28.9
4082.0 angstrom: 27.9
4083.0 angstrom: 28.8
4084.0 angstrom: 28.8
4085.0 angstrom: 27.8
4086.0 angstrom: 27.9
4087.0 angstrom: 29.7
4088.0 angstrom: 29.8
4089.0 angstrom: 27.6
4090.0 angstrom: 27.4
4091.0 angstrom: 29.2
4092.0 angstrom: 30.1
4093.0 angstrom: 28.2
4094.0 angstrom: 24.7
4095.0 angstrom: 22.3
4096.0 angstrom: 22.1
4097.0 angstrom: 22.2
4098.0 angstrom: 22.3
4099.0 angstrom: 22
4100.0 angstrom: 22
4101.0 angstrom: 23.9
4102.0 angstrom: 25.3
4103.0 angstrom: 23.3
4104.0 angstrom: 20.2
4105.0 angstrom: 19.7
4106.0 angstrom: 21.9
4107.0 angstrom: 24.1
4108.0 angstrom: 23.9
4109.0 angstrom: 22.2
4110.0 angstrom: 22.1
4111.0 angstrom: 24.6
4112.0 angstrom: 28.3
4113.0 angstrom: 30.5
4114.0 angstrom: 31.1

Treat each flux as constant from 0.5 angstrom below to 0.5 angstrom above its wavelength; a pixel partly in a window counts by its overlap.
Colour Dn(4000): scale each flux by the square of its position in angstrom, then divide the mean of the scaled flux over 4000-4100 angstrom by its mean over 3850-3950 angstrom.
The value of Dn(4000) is 1.26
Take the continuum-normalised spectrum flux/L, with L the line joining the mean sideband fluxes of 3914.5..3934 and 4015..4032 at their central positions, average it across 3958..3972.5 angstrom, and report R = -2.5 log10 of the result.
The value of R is 0.32 mag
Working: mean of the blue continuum 21.6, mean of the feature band 19.3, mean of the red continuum 32.2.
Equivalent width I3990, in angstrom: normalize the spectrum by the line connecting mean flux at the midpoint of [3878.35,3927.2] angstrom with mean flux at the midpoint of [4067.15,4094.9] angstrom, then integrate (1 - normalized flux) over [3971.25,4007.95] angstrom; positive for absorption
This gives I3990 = -2.4 angstrom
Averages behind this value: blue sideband 24.9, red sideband 28.5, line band 28.4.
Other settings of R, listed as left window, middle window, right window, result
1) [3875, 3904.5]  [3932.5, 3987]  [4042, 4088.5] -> 0.14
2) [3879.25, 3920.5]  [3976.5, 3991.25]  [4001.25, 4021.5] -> 0.06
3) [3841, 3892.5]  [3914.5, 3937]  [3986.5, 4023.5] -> 0.35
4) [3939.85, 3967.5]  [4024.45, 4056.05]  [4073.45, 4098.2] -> -0.13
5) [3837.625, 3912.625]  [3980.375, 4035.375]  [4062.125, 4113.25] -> -0.17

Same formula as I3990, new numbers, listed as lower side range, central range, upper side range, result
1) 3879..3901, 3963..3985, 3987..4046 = 5.61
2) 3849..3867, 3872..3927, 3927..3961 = 4.64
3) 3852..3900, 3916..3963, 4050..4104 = 5.77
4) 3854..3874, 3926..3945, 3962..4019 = 4.83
